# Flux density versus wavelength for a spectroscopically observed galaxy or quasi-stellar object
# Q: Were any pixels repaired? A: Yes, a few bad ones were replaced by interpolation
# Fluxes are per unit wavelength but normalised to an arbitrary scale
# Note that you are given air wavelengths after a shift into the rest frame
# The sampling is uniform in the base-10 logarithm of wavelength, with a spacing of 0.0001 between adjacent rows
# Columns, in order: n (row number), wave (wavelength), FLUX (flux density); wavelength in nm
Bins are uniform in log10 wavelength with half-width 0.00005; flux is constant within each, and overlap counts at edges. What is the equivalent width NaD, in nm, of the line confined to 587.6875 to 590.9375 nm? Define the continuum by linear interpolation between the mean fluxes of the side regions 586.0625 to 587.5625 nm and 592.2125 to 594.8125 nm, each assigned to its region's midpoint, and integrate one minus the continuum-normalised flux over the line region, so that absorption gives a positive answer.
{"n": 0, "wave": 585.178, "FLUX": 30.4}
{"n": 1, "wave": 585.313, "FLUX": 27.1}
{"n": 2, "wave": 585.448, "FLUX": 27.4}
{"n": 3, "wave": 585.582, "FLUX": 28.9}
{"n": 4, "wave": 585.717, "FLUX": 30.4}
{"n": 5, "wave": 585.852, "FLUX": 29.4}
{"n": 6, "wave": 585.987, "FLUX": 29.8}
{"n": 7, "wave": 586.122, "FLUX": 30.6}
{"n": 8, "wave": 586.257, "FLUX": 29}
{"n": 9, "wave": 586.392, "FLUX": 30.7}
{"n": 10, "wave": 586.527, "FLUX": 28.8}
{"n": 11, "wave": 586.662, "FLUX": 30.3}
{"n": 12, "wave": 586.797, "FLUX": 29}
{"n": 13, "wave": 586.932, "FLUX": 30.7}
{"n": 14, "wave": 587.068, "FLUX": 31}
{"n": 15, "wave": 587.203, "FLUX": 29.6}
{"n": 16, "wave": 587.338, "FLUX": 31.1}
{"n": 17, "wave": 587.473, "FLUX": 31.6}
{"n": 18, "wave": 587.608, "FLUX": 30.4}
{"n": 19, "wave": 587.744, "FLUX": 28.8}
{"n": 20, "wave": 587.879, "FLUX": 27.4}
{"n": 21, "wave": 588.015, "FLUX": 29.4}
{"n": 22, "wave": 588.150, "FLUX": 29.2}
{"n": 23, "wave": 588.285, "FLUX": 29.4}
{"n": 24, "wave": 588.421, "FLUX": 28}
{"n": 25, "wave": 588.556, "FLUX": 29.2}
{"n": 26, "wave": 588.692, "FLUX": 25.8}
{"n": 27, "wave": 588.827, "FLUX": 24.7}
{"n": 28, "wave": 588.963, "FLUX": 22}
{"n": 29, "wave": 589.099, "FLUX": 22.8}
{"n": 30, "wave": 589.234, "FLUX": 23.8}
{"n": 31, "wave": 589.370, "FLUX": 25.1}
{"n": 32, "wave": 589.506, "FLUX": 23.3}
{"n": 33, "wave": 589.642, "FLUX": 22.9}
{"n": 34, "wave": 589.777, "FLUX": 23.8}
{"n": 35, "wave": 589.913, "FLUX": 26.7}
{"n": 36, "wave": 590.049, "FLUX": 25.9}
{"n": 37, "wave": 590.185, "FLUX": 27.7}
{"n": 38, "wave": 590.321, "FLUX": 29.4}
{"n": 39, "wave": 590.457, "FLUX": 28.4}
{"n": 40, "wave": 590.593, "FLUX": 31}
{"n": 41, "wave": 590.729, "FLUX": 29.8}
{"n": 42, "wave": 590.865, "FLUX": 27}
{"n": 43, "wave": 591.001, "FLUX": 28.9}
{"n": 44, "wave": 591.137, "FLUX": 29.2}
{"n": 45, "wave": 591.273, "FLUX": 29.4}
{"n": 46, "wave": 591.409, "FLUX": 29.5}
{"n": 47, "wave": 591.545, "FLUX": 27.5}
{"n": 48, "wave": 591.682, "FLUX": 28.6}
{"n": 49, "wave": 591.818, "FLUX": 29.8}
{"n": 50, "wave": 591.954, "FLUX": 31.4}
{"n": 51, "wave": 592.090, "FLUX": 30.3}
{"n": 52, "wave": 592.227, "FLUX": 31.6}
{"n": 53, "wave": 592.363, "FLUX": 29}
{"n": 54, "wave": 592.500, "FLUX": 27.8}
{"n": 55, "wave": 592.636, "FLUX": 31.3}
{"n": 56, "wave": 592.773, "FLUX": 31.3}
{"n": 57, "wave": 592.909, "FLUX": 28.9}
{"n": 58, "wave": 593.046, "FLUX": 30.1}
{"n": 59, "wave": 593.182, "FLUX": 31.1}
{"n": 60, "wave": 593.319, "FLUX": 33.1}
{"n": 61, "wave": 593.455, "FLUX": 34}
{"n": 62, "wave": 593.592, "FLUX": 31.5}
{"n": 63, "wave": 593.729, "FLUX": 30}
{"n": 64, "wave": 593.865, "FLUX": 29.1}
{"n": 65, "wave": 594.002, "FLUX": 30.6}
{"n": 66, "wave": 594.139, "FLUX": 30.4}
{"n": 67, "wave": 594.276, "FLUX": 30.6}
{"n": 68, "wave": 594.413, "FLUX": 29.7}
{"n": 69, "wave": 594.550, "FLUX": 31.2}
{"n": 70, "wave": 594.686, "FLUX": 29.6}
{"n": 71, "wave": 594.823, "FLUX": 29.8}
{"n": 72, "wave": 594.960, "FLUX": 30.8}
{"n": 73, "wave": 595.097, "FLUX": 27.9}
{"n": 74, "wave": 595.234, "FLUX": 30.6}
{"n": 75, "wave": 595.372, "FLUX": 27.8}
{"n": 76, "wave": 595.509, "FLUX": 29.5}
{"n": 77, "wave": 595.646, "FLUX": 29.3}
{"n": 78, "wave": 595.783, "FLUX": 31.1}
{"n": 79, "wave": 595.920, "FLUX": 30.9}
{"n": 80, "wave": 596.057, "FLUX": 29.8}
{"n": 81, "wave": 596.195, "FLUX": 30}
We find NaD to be 0.39 nm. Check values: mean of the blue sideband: 30.2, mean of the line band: 26.7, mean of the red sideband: 30.5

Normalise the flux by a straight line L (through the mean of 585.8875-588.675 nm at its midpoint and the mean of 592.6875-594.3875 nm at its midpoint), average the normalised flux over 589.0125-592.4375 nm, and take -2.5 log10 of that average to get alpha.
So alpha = 0.10 mag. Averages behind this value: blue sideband 29.6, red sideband 30.9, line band 27.7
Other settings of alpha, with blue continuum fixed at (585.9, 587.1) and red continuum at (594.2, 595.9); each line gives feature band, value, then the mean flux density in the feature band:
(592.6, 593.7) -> -0.05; 31.4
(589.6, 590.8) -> 0.10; 27.4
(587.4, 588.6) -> 0.02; 29.3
